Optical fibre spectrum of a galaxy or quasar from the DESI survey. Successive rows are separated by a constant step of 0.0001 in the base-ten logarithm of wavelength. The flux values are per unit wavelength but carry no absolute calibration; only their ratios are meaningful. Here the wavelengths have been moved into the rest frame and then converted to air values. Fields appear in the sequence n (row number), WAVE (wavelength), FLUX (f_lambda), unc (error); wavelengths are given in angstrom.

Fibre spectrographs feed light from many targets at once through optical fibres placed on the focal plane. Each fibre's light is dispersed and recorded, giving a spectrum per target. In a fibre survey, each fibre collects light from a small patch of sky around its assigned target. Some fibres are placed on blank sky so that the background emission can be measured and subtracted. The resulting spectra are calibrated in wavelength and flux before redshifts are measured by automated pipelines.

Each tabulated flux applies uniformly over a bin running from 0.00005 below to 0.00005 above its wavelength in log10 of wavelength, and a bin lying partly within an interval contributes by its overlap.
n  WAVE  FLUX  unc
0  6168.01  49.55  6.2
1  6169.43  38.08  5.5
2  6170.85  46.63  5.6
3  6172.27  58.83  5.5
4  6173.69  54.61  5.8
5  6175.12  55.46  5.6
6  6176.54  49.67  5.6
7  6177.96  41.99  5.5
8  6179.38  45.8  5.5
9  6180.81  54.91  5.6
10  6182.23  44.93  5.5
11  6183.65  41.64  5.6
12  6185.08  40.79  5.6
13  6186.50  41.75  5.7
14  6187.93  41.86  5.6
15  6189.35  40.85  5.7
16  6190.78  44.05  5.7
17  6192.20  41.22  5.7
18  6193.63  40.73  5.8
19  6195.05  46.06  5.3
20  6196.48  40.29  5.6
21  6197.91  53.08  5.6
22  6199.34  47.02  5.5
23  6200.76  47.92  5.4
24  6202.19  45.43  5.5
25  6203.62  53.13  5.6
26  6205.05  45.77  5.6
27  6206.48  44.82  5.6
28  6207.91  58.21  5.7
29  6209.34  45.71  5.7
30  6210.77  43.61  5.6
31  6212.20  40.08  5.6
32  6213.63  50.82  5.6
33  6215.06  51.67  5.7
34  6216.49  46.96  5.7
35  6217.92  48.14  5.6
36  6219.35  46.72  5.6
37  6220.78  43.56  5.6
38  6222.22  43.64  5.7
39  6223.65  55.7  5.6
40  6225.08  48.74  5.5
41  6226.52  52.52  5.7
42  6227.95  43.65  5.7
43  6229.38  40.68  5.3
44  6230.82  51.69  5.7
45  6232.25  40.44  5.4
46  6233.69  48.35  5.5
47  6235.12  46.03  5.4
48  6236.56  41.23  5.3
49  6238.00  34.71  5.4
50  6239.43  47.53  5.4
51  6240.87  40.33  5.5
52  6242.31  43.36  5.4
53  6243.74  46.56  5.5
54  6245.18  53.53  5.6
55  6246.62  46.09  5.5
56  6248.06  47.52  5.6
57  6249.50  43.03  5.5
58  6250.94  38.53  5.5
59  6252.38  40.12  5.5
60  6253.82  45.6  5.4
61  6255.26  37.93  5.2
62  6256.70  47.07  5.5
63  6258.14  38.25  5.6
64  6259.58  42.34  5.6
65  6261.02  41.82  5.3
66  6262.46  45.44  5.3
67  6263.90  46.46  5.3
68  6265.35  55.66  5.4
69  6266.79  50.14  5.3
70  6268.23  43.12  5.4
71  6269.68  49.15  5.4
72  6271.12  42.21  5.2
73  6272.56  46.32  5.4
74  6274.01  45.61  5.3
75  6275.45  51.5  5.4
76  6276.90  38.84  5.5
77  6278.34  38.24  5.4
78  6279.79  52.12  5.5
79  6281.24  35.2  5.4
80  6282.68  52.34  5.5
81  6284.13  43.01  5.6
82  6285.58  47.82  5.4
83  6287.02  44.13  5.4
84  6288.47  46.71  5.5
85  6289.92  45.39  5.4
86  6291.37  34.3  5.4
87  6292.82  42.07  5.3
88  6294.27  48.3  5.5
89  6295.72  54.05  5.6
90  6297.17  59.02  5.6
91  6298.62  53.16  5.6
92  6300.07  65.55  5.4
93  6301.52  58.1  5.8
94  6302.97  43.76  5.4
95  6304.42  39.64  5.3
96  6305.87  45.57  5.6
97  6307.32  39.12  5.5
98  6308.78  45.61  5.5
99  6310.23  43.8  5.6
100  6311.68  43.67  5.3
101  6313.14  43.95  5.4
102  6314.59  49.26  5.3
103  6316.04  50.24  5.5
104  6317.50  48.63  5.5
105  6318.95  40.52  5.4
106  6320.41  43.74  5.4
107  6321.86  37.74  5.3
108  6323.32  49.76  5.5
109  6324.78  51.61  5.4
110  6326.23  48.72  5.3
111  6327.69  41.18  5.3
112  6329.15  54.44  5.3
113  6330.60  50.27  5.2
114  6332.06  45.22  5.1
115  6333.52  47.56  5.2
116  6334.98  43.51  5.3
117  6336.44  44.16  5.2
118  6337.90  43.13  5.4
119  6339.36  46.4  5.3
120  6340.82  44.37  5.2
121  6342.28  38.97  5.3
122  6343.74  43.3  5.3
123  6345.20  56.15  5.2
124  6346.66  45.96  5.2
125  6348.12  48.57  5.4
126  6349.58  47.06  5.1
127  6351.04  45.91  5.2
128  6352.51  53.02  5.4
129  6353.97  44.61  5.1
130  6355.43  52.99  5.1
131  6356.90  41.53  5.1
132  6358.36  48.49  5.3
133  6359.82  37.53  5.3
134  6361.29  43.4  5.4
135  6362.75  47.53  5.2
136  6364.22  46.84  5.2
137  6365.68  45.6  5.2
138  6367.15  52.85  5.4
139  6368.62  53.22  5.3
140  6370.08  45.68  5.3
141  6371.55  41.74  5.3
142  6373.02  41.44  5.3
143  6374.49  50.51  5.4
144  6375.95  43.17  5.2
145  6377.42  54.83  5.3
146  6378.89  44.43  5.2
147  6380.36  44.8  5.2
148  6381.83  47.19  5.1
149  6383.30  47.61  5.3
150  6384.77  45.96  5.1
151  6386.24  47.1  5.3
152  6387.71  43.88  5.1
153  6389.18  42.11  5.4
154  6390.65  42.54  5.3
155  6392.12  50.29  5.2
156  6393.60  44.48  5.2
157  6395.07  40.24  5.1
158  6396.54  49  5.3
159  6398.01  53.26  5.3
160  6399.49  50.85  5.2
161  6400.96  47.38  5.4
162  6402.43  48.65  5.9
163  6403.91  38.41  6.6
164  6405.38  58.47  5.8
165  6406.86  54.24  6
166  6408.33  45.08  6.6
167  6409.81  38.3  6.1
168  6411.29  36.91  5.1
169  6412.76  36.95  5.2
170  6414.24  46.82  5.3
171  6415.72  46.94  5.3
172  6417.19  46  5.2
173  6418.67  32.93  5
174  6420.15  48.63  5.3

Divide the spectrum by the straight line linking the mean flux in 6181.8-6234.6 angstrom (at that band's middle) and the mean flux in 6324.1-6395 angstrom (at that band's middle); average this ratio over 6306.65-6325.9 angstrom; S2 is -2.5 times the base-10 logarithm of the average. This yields 0.02 mag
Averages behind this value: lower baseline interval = 46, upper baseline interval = 46.4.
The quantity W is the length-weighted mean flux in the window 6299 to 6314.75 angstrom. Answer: 47.2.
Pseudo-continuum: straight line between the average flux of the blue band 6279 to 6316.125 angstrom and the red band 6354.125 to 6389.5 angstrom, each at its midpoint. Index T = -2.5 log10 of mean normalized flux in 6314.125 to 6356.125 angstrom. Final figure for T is 0.00 mag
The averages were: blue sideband 47.1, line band 46.8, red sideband 46.3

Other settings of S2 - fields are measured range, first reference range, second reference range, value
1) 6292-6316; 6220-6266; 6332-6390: -0.07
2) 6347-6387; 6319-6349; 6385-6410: -0.01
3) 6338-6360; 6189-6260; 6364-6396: -0.01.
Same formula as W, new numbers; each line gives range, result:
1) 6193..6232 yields 47.2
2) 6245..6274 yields 44.9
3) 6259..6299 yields 46.2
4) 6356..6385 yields 46.3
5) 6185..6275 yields 45.5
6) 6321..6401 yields 46.5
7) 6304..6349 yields 45.7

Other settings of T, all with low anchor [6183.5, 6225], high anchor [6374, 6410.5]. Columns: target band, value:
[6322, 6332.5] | -0.04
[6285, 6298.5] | -0.02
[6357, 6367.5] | 0.03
